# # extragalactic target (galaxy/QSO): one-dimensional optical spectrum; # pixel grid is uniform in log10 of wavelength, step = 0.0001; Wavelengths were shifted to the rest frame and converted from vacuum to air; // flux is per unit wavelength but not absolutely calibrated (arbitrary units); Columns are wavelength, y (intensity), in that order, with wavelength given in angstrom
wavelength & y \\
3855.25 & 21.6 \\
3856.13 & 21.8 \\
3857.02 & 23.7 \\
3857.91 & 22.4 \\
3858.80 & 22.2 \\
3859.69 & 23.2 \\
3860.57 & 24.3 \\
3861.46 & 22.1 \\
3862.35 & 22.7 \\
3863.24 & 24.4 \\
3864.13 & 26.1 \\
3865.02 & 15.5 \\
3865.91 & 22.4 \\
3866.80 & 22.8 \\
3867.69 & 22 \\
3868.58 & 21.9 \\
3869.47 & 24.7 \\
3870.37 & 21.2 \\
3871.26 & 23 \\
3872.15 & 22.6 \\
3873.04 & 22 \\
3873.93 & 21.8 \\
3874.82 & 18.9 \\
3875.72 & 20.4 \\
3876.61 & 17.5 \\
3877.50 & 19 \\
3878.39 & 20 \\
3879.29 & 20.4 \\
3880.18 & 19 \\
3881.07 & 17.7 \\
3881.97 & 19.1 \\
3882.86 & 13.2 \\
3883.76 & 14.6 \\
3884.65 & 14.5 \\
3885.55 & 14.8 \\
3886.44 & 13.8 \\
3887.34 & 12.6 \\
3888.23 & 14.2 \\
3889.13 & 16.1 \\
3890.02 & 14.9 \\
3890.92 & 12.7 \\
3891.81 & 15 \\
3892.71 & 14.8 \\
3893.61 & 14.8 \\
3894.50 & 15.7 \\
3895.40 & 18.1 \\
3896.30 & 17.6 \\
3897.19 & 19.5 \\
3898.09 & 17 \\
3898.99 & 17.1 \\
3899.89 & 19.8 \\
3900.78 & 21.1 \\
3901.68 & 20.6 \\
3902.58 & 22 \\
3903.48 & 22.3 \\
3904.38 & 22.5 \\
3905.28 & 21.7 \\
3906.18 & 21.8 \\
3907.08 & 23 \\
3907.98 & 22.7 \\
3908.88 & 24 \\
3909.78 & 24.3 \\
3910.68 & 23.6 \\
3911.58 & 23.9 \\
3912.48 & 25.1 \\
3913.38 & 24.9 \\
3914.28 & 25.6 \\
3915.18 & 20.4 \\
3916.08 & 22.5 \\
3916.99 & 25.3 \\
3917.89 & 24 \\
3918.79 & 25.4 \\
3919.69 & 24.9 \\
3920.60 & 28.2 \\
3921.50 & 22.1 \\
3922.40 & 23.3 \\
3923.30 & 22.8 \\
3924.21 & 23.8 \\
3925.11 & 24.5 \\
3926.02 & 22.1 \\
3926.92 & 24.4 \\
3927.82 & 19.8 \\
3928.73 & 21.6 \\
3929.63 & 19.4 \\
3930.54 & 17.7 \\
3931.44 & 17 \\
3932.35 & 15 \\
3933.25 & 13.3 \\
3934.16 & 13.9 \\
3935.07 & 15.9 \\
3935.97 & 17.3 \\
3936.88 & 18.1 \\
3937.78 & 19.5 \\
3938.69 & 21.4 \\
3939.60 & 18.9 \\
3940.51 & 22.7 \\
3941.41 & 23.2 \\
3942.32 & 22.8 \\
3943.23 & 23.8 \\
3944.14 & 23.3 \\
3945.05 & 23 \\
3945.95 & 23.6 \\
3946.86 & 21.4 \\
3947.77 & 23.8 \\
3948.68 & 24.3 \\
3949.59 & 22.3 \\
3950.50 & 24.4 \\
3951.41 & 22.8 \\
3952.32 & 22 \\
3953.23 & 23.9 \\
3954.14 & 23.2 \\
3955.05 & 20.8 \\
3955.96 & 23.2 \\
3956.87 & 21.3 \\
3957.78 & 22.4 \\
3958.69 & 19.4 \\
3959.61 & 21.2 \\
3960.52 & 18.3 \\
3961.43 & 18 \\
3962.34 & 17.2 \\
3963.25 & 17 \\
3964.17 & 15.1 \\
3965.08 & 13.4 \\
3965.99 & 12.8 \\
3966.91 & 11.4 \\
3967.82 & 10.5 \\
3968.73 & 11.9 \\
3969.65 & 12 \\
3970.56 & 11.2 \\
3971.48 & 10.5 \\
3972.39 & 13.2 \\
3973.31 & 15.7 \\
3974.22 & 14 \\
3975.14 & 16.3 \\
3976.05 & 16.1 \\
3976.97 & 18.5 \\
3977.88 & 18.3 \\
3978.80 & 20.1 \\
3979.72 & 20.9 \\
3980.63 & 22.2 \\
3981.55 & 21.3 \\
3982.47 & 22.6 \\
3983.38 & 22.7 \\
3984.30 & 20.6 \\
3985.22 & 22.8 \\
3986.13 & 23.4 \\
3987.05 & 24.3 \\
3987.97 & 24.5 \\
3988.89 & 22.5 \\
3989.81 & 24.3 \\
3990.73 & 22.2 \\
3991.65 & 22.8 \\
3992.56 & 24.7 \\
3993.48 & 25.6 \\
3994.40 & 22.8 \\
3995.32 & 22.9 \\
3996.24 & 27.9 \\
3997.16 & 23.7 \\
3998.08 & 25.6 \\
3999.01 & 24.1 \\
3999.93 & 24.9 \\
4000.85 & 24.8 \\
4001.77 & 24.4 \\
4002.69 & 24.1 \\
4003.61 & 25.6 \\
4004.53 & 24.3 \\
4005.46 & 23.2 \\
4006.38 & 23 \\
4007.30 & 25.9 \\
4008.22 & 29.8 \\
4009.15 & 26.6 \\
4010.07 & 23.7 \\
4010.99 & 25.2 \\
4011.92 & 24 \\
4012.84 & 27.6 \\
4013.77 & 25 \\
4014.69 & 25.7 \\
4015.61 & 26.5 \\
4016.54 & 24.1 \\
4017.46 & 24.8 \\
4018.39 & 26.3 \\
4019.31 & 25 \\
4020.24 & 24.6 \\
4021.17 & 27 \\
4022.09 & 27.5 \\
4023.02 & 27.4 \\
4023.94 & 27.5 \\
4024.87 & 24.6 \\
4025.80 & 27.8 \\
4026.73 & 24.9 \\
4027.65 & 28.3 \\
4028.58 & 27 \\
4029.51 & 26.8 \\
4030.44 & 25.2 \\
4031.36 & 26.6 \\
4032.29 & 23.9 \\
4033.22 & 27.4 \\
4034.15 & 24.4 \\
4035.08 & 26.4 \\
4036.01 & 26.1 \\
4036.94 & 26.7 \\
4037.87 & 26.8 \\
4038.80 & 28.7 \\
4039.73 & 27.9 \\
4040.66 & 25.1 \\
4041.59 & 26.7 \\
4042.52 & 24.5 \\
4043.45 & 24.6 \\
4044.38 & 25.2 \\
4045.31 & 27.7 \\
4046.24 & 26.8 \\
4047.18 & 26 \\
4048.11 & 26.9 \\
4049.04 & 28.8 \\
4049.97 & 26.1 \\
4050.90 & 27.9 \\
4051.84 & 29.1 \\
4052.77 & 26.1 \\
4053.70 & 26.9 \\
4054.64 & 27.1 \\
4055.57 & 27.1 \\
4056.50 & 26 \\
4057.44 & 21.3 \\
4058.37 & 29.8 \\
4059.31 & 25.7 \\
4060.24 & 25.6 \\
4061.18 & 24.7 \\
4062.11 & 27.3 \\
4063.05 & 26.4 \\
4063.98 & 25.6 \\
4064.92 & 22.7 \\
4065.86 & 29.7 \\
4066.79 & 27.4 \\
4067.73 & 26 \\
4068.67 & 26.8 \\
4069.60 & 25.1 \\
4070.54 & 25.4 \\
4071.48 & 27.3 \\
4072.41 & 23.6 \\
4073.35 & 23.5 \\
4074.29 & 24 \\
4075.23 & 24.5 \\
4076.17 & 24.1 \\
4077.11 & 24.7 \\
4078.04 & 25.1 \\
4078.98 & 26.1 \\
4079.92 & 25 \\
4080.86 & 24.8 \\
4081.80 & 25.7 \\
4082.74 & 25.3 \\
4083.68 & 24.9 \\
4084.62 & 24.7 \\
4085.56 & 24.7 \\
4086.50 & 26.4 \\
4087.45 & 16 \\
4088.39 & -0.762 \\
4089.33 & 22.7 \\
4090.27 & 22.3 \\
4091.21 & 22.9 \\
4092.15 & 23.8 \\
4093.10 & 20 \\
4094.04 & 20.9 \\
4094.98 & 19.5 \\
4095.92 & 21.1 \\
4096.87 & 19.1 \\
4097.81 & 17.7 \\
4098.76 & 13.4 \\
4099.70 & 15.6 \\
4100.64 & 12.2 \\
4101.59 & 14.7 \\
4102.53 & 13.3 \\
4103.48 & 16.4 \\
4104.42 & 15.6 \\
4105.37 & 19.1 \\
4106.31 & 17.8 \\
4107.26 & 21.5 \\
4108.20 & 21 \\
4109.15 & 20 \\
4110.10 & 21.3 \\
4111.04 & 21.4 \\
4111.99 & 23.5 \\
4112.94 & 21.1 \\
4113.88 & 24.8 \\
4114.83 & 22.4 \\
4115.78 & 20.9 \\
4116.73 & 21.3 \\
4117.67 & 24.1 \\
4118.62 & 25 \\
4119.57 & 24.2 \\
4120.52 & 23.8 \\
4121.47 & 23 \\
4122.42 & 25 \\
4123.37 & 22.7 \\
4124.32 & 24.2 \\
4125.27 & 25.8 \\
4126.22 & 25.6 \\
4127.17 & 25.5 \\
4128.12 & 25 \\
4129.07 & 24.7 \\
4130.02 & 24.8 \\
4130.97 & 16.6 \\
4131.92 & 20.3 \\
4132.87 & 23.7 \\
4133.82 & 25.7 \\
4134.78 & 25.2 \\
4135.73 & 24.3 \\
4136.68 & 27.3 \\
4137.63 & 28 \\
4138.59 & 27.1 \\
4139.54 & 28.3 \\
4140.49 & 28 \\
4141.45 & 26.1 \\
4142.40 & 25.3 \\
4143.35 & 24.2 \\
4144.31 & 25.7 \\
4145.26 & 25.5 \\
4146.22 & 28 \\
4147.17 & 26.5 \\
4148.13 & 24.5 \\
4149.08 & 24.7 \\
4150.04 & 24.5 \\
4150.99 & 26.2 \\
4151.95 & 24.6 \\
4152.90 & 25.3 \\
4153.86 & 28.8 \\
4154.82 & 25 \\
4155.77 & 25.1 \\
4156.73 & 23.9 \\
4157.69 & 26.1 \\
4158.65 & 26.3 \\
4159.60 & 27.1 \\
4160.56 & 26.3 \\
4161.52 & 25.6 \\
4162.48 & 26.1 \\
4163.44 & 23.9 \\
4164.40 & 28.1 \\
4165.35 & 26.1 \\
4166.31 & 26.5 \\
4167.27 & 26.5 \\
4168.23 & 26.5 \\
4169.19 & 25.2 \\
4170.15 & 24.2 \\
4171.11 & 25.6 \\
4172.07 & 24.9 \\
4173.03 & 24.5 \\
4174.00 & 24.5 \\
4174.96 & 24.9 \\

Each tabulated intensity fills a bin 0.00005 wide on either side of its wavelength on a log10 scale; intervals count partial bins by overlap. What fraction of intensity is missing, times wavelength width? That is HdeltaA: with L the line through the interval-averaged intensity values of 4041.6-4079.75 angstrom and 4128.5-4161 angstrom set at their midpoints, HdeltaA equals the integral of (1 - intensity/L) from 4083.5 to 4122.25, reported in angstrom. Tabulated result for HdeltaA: 8.5 angstrom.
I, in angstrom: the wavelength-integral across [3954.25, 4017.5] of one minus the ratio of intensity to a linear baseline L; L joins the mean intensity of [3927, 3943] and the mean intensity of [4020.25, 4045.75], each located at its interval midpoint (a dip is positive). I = 4.9 angstrom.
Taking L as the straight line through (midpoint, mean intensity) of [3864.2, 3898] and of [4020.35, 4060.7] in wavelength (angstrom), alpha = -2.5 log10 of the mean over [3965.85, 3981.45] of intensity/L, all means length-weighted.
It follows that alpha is 0.450 mag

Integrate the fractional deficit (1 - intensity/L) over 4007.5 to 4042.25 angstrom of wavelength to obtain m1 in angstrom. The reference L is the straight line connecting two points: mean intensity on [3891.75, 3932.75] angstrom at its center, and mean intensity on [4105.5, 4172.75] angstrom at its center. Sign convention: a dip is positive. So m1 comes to -4.8 angstrom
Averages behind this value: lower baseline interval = 21.4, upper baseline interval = 24.6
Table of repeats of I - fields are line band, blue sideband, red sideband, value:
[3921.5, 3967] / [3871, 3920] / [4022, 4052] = 3.49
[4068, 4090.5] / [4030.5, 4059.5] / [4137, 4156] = 2.47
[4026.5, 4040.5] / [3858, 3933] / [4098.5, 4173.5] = -2.60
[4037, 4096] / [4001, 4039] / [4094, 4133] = -3.59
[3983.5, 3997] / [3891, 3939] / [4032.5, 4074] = 0.06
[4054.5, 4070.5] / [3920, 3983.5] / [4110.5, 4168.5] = -2.41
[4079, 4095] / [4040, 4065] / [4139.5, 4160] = 2.60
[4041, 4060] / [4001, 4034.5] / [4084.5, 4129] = -2.10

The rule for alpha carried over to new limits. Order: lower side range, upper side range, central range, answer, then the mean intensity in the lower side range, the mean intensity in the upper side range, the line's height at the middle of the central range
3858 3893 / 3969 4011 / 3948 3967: 0.06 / 19.2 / 21.8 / 21.1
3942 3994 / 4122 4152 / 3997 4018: -0.19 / 19.9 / 25.1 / 21.1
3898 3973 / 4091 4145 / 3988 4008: -0.16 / 20.4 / 22.2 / 21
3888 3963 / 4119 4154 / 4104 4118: 0.17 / 20.9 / 25.1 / 24.6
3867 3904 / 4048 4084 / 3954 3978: 0.31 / 18.3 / 25.9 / 21.7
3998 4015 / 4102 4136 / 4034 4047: -0.09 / 25.1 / 22.2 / 24.2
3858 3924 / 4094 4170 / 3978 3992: -0.04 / 20.5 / 23.4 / 21.6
